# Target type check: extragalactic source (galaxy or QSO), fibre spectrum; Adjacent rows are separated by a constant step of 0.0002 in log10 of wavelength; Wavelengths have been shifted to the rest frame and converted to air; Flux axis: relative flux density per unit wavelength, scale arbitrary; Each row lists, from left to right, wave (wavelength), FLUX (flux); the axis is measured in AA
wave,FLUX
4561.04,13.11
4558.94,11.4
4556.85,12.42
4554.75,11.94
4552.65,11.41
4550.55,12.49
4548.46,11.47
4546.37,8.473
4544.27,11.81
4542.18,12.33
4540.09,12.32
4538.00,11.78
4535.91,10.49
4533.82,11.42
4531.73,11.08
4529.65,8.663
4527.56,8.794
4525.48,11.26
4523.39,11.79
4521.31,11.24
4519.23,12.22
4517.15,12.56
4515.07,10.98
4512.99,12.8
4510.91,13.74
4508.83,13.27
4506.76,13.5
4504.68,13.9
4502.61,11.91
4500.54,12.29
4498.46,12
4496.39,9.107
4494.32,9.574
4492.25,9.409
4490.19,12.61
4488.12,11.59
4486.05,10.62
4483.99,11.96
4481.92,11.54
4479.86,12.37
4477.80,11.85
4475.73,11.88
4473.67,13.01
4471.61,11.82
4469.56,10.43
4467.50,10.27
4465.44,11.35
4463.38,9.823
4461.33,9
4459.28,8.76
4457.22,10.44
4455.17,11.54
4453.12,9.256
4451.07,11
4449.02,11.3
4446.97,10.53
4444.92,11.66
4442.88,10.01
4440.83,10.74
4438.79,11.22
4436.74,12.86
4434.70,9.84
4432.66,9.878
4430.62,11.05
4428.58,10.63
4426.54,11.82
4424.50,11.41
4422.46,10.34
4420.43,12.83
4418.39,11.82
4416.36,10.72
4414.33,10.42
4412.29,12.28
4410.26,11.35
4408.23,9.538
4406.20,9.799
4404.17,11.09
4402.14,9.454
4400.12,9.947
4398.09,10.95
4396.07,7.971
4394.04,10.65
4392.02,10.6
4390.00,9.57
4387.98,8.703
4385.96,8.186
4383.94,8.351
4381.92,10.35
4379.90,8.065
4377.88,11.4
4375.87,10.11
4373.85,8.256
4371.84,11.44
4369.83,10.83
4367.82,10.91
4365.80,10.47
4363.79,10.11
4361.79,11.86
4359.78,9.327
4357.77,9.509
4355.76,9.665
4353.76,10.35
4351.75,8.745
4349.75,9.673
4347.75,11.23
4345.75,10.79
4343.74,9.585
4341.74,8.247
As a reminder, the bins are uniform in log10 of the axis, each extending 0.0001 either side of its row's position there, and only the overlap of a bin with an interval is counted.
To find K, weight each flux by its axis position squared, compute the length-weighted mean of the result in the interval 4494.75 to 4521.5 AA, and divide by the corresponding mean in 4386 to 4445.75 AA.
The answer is 1.2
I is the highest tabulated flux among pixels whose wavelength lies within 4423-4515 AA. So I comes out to 13.9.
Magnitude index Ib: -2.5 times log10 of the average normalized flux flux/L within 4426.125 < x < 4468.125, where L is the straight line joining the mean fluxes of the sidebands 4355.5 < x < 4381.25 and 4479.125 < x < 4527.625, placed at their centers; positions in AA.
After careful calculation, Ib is 0.05 mag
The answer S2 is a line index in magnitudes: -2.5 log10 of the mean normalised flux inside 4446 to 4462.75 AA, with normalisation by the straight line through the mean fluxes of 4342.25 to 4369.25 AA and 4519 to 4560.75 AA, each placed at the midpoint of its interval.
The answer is 0.05 mag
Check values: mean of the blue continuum 10.1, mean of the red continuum 11.3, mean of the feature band 10.2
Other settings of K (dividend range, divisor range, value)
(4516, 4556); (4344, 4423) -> 1.18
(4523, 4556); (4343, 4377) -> 1.18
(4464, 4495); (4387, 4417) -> 1.15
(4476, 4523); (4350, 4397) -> 1.28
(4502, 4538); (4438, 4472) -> 1.15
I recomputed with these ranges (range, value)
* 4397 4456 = 12.86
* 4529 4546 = 12.33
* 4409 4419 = 12.28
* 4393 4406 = 11.09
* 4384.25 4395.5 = 10.65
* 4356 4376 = 11.86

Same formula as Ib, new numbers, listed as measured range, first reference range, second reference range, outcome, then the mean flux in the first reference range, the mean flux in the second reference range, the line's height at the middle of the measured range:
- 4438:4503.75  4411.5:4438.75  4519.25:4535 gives 0.00 mag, 11.2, 10.7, 11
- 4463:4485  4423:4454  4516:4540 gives -0.06 mag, 10.9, 11.1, 11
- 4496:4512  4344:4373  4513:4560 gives -0.13 mag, 10.3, 11.3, 11.1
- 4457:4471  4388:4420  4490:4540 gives 0.10 mag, 10.4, 11.5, 11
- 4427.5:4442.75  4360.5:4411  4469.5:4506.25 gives -0.01 mag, 9.99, 11.6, 10.8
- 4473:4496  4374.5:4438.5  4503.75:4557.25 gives -0.02 mag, 10.4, 11.7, 11.2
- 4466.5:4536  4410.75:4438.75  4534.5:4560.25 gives -0.01 mag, 11.2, 11.5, 11.4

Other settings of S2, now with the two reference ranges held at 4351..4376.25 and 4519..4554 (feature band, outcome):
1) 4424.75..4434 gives -0.04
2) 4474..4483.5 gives -0.12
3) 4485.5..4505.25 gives -0.04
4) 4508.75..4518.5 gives -0.15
